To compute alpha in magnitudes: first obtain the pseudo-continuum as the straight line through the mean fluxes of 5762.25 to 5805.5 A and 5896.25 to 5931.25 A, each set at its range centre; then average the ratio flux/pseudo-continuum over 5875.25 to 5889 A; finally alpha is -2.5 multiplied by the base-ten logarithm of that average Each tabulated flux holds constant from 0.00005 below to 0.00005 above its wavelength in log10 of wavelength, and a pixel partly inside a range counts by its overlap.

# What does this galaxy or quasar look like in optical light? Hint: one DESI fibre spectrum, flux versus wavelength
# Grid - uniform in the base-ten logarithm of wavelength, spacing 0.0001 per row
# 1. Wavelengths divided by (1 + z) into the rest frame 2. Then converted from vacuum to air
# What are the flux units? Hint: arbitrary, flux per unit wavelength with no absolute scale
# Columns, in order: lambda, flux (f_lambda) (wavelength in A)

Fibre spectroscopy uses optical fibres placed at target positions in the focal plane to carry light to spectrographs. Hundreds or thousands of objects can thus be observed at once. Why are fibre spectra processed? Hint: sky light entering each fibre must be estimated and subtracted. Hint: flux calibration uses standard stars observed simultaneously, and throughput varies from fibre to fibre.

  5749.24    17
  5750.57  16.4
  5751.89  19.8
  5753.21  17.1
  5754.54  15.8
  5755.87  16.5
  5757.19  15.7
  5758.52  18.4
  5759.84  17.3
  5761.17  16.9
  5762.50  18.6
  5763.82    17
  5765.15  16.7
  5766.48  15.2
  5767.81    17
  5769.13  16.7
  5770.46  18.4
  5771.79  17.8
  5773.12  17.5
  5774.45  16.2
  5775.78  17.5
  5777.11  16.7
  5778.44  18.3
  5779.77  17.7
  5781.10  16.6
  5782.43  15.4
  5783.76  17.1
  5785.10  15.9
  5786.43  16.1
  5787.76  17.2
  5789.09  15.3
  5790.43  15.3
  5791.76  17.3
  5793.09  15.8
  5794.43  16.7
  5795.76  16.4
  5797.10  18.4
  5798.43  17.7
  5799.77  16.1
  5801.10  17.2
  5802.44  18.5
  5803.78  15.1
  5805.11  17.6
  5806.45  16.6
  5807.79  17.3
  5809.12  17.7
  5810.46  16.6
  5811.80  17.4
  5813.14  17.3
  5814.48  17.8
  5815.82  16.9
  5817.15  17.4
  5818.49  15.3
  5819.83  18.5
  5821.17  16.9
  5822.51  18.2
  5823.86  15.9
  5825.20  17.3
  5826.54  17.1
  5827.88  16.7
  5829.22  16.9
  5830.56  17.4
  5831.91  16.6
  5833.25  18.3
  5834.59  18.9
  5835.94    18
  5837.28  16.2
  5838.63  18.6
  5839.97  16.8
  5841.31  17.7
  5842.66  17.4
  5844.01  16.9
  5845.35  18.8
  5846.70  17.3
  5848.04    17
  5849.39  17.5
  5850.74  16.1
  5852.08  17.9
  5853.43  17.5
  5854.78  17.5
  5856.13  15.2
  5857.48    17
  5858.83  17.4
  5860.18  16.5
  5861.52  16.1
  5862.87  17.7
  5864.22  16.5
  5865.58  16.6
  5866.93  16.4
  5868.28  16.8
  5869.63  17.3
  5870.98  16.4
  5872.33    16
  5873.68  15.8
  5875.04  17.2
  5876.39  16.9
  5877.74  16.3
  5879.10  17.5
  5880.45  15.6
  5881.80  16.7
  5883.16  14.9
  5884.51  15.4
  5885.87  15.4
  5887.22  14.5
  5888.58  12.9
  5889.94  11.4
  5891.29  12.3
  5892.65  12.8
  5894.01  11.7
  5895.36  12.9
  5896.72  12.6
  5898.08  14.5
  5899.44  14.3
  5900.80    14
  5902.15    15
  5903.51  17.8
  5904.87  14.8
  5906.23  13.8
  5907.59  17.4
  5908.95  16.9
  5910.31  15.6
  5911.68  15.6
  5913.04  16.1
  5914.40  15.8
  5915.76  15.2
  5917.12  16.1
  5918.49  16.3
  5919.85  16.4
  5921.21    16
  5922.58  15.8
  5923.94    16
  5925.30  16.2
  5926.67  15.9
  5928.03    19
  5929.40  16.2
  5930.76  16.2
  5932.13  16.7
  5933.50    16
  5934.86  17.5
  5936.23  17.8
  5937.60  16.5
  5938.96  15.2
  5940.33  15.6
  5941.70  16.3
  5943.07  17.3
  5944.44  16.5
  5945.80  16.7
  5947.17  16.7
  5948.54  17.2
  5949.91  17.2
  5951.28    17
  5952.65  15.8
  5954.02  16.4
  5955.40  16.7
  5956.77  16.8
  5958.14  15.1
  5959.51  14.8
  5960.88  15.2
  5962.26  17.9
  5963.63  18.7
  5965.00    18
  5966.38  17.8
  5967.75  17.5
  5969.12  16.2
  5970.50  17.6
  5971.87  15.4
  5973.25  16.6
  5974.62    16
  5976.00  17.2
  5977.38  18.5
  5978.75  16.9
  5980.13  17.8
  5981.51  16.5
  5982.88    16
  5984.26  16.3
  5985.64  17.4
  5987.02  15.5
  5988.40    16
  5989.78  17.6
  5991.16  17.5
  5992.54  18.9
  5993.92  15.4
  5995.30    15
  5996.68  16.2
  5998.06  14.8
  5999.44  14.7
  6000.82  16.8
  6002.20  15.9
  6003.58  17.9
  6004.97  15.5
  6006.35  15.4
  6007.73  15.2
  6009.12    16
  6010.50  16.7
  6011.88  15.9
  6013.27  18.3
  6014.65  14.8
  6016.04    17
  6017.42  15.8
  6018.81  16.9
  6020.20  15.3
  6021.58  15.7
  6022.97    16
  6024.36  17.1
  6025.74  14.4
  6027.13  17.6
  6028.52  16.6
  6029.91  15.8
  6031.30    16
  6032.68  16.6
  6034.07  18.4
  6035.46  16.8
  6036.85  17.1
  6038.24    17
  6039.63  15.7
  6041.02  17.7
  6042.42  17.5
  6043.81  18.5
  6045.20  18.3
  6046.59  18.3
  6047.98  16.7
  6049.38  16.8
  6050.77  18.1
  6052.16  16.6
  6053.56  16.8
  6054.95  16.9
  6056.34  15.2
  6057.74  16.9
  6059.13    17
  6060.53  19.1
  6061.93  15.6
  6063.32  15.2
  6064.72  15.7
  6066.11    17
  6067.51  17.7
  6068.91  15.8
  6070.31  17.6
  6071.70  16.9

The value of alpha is 0.02 mag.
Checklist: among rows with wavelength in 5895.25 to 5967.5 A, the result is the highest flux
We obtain 19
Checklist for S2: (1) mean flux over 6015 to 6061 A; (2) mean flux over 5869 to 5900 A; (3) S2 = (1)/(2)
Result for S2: 1.13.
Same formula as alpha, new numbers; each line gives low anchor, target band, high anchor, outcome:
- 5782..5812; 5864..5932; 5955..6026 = 0.07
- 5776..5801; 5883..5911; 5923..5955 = 0.16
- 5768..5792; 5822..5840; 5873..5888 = -0.06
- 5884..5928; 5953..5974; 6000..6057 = -0.06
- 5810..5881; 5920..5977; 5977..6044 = 0.00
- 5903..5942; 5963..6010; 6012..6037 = -0.02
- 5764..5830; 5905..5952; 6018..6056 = 0.03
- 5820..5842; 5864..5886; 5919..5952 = 0.04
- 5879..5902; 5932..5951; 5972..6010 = -0.10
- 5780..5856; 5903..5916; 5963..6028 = 0.06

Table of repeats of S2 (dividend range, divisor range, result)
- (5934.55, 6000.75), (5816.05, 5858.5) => 0.96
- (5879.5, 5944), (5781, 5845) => 0.91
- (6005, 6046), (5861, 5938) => 1.06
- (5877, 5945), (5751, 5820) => 0.91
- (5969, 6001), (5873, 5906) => 1.12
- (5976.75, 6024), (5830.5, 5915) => 1.02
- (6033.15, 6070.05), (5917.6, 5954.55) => 1.03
